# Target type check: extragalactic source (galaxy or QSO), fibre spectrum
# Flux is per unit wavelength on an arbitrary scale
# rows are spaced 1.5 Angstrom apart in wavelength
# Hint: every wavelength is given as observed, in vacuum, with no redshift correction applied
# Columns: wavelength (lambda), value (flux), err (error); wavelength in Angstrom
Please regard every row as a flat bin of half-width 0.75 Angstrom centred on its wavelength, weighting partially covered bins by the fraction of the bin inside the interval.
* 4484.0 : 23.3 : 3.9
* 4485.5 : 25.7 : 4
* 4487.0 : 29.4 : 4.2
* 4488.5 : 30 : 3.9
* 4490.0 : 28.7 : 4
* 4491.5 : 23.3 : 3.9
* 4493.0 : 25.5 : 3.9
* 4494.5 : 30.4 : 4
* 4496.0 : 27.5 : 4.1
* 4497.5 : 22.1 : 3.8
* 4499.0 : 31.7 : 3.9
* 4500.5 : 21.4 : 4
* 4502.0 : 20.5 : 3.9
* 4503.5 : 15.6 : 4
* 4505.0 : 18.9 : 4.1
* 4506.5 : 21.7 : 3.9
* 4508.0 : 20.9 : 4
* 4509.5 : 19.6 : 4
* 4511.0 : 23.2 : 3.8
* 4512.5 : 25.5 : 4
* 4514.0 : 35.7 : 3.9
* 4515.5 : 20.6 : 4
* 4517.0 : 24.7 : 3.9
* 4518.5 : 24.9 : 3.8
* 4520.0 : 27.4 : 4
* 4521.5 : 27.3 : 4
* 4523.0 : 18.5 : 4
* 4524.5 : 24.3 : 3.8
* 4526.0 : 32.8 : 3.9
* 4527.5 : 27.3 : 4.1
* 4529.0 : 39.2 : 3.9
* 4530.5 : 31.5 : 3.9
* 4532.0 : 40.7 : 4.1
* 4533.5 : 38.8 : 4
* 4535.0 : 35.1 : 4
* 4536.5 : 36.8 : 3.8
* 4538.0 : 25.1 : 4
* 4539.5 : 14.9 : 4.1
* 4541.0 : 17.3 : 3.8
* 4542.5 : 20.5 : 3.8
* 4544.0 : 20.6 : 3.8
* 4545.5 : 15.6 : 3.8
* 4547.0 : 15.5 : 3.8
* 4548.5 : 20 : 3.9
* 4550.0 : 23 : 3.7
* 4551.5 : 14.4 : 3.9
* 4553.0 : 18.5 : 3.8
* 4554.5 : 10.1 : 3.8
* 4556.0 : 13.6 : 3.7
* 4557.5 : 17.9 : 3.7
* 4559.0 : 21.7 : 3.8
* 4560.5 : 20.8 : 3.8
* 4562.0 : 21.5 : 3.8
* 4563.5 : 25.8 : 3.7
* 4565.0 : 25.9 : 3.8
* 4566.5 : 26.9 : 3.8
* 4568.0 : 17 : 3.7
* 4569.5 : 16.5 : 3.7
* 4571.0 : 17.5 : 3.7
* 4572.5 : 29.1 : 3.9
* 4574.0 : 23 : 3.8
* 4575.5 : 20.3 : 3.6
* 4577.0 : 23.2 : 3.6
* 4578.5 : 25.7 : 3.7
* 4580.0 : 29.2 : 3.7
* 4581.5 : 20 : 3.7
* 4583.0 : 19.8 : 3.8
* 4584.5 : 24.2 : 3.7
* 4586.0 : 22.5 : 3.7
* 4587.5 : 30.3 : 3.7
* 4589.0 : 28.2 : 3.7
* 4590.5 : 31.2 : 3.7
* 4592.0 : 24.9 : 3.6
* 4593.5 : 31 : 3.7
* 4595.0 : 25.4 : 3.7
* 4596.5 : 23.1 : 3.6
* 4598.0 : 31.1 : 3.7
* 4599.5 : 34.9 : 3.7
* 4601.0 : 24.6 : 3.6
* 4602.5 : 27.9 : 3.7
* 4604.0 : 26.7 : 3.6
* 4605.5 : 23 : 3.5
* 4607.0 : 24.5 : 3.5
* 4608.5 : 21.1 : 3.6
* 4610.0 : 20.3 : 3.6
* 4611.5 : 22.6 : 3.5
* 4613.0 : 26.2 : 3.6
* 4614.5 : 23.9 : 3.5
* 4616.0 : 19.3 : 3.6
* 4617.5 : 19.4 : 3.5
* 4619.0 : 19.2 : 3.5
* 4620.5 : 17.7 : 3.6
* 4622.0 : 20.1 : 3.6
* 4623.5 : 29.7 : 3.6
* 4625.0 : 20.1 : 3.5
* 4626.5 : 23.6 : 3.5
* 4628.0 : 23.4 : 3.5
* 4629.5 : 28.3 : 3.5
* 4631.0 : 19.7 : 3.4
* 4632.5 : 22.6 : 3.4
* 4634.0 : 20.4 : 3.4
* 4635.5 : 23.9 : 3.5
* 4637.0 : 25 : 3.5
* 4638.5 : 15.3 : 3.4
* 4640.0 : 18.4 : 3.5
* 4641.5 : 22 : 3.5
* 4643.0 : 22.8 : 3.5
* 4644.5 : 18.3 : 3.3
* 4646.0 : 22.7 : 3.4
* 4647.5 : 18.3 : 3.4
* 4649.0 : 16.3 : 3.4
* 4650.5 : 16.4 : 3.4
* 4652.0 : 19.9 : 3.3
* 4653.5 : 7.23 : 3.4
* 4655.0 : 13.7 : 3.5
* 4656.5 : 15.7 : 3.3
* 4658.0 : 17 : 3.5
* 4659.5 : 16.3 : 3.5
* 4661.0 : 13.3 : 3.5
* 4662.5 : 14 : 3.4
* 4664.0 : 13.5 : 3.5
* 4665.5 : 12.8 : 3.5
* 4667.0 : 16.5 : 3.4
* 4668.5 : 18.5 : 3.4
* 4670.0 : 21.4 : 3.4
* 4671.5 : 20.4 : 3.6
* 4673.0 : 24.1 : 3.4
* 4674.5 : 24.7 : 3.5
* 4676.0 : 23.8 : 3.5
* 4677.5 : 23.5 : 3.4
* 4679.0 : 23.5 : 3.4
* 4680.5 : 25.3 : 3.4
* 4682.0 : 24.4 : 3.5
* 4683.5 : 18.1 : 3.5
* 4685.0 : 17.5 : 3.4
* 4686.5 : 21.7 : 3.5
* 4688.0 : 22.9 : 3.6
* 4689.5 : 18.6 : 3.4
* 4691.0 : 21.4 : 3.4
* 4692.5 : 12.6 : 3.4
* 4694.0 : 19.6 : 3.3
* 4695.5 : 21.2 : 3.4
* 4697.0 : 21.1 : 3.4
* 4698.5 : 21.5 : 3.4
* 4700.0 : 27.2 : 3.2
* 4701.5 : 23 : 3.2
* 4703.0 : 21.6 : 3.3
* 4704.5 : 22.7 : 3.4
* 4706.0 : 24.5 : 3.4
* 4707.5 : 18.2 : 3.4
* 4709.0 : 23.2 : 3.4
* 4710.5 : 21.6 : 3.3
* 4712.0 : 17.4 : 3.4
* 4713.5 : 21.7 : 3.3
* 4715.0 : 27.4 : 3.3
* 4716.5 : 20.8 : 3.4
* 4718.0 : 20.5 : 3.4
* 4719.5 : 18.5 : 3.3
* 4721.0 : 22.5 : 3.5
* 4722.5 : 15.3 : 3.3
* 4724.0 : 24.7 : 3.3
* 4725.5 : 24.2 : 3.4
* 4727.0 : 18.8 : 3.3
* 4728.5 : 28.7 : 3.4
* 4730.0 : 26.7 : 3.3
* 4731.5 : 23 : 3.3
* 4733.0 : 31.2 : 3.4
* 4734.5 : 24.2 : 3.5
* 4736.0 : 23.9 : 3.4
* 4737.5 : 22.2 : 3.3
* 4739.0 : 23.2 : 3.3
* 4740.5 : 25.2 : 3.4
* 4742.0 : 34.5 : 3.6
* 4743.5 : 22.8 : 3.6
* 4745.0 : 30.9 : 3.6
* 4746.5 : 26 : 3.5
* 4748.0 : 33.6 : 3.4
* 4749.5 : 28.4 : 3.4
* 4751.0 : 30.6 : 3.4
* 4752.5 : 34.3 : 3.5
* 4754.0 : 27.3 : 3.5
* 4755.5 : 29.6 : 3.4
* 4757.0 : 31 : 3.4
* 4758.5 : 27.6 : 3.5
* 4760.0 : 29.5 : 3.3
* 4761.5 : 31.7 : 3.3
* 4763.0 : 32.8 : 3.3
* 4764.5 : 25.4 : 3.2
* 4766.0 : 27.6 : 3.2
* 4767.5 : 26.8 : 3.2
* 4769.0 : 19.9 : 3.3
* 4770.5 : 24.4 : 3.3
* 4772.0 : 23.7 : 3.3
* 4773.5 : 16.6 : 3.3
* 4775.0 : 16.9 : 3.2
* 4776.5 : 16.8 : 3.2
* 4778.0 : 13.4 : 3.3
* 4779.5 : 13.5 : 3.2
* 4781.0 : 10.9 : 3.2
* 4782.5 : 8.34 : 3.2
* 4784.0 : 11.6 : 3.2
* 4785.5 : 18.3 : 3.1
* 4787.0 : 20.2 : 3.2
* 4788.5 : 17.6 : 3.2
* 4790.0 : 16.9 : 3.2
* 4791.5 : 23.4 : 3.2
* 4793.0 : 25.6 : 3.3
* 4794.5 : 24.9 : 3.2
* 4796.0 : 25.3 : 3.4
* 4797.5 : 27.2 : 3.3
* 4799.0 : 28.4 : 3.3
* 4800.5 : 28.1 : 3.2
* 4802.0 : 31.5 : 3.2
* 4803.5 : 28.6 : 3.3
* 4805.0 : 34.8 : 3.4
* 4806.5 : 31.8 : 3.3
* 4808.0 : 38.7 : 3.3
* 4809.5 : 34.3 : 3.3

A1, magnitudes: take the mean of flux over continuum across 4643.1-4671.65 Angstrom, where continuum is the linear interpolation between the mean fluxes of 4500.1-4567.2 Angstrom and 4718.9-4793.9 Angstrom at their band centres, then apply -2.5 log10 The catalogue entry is 0.390 mag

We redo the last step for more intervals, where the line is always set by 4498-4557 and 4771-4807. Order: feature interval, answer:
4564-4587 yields 0.03 mag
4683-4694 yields 0.17 mag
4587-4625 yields -0.08 mag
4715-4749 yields -0.13 mag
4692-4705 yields 0.05 mag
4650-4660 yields 0.44 mag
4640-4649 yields 0.13 mag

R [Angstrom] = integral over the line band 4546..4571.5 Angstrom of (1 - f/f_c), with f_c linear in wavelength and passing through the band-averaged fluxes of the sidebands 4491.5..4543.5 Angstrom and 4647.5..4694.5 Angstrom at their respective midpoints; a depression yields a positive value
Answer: 5.1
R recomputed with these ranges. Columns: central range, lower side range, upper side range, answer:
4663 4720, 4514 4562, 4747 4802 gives 6.8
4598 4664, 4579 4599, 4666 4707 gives 9.5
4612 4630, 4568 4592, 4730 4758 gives 1.7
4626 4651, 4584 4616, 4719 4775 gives 4.7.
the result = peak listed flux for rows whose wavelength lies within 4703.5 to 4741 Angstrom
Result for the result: 31.2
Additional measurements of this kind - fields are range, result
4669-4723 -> 27.4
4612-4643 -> 29.7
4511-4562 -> 40.7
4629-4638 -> 28.3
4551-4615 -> 34.9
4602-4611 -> 27.9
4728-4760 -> 34.5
